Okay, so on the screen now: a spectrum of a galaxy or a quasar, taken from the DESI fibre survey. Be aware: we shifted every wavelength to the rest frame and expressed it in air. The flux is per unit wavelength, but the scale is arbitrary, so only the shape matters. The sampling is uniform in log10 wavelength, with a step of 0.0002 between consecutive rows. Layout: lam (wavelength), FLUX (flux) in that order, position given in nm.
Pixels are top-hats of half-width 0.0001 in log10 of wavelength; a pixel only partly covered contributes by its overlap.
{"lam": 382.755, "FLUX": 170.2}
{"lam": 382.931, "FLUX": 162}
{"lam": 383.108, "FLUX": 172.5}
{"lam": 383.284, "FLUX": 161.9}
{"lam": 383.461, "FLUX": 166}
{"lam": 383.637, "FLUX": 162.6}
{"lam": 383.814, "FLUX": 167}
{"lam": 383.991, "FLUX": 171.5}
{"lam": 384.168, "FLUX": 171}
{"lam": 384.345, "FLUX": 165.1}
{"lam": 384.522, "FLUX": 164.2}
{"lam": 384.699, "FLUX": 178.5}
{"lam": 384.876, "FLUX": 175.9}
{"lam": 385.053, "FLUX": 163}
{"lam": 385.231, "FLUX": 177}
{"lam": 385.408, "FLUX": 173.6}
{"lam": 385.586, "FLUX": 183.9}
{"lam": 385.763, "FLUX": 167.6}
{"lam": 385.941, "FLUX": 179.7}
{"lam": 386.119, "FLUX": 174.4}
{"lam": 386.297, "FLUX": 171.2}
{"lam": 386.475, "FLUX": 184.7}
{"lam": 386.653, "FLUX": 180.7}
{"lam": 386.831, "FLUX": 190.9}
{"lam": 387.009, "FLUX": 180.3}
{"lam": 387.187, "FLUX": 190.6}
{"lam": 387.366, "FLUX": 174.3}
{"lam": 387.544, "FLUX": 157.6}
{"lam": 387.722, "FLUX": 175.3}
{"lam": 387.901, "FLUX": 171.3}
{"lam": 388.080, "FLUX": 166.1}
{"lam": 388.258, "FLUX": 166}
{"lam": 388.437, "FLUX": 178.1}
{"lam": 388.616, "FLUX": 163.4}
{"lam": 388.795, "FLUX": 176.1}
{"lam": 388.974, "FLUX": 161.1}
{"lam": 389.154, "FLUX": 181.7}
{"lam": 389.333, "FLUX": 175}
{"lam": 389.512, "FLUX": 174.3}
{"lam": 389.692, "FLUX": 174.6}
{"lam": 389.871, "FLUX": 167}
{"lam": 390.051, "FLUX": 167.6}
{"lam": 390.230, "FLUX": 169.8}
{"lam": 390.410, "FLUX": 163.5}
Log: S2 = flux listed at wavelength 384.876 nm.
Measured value 175.9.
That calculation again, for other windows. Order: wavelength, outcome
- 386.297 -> 171.2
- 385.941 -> 179.7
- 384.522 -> 164.2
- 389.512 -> 174.3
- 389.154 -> 181.7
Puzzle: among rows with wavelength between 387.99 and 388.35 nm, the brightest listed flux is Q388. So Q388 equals 166.1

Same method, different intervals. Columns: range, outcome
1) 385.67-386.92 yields 190.9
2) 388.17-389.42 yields 181.7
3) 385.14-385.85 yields 183.9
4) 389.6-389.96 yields 174.6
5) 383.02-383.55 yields 172.5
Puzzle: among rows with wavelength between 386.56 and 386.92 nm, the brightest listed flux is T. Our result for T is 190.9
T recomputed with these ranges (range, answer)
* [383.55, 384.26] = 171.5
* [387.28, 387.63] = 174.3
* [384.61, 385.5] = 178.5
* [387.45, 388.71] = 178.1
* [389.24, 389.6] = 175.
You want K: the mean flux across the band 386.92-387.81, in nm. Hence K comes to 176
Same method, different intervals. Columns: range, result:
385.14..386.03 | 176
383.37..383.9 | 165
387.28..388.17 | 169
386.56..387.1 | 184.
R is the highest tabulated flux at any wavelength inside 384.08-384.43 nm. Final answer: 171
